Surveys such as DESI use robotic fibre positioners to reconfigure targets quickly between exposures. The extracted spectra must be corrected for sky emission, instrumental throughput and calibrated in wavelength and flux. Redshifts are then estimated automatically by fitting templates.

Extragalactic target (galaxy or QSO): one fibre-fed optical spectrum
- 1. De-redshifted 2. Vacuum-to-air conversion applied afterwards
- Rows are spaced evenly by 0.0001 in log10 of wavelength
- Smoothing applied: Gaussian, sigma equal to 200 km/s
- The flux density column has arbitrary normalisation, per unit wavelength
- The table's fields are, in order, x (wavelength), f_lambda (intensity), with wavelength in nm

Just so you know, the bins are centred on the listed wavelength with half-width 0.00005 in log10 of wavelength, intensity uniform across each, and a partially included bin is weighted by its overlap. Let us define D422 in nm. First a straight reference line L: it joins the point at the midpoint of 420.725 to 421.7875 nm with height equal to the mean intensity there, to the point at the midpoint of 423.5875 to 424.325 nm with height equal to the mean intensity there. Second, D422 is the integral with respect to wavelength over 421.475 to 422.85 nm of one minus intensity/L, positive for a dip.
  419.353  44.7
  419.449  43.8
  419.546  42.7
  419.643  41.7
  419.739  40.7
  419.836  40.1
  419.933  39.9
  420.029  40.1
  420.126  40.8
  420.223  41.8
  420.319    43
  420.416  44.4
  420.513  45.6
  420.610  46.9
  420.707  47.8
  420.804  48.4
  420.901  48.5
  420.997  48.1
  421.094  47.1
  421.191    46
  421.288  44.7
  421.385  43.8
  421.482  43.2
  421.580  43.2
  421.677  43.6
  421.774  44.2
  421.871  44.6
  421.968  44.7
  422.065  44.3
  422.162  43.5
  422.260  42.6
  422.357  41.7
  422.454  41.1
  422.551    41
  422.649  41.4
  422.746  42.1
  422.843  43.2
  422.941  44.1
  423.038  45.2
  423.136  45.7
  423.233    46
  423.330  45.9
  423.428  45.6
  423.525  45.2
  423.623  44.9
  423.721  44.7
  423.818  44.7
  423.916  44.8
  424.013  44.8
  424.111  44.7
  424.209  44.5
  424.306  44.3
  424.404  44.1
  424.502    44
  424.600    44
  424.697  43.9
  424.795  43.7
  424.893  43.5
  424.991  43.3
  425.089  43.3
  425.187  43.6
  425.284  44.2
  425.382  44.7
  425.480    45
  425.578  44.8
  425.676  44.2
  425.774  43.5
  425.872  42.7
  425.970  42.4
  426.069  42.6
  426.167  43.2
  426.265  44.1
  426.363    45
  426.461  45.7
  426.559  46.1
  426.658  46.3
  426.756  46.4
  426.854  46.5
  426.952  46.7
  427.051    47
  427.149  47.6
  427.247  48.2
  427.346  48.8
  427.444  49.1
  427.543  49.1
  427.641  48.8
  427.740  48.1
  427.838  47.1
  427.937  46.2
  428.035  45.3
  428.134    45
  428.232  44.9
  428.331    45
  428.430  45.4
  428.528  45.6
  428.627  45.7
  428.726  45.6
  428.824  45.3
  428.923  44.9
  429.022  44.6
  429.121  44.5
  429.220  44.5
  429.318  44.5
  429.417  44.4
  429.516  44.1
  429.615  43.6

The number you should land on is 0.07 nm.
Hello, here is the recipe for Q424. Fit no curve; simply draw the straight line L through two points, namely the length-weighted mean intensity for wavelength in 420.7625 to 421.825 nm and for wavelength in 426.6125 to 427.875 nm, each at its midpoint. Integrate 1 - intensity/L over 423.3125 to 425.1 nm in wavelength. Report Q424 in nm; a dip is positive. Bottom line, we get 0.08 nm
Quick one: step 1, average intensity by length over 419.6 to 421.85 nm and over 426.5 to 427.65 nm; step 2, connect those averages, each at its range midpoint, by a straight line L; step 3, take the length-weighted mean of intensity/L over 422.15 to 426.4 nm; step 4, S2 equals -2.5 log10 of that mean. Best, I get 0.05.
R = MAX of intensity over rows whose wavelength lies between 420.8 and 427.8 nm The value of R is 49.1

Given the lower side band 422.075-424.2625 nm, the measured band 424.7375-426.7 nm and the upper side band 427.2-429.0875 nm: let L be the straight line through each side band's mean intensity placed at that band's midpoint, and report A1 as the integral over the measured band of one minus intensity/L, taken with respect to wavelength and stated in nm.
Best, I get 0.050 nm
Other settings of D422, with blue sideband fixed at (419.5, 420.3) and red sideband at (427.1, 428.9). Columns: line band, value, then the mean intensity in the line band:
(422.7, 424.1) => -0.04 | 44.8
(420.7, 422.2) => -0.11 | 45.3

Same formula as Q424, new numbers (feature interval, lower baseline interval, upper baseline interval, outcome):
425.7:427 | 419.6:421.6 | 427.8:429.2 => 0.008 nm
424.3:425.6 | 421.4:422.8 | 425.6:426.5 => -0.015 nm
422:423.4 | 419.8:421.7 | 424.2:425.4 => 0.022 nm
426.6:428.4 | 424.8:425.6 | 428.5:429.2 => -0.092 nm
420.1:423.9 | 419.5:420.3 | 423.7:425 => -0.171 nm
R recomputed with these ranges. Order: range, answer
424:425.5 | 45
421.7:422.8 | 44.7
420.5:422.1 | 48.5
